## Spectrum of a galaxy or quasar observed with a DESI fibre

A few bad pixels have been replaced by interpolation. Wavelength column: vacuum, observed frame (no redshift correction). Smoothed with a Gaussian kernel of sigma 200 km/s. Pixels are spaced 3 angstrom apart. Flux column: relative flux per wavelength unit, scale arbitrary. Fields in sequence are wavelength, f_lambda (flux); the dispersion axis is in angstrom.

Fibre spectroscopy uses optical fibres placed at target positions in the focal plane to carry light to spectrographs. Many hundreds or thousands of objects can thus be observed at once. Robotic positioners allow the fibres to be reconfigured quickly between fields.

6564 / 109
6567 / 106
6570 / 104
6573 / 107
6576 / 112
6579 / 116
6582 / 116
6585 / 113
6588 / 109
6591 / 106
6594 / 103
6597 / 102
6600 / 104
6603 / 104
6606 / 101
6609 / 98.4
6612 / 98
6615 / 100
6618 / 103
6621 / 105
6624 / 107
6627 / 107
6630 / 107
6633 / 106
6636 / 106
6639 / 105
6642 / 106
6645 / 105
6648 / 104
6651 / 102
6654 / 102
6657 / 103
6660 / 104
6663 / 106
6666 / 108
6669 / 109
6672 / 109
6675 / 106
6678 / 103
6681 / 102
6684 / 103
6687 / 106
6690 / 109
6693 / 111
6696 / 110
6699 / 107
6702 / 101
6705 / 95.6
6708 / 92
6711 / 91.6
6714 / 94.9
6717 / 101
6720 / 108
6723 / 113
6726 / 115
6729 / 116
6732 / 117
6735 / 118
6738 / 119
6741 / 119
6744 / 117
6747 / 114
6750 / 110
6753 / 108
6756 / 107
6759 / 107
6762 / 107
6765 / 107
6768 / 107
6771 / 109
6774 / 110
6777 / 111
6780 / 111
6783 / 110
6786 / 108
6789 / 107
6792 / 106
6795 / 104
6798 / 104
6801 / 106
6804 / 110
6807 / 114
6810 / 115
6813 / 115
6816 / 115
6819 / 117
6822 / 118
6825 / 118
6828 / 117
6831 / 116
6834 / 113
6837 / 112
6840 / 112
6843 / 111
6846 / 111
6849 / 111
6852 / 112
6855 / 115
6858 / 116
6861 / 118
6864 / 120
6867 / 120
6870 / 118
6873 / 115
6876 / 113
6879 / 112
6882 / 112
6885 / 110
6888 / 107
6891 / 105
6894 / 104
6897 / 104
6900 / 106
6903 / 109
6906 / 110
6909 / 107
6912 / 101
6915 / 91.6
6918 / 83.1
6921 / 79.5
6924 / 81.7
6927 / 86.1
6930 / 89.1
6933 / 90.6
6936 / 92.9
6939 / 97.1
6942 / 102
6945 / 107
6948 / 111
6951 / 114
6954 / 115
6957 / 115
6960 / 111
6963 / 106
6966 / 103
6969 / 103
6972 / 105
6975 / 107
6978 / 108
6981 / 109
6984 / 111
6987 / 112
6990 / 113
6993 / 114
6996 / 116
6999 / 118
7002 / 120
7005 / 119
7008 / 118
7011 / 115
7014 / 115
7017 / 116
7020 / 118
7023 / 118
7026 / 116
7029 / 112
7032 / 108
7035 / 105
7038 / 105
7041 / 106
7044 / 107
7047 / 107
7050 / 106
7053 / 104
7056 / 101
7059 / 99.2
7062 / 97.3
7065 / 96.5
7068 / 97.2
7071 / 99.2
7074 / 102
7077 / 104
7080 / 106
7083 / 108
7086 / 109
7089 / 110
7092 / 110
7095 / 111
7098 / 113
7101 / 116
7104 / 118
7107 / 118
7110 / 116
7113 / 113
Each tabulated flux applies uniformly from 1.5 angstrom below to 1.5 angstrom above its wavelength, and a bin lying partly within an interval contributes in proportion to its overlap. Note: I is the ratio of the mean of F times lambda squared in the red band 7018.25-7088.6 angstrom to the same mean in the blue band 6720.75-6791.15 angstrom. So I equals 1.03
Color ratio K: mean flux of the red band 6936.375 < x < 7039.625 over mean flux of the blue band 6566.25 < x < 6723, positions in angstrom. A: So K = 1.1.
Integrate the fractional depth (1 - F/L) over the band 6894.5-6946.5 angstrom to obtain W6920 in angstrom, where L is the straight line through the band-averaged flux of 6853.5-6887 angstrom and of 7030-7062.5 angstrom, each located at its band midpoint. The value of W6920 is 7.3 angstrom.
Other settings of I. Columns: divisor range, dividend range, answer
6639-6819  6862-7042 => 1.07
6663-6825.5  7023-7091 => 1.06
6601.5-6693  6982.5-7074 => 1.17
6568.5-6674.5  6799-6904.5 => 1.14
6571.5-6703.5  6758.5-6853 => 1.10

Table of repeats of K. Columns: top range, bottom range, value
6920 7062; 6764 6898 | 0.96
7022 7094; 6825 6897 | 0.93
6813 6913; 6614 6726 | 1.08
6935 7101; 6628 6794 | 1.01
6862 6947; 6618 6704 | 0.97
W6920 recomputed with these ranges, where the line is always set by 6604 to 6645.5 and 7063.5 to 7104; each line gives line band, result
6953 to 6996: -1.4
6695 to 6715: 1.1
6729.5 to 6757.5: -2.6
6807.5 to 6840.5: -3.2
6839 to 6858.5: -1.3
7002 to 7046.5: -2.7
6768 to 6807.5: -1.3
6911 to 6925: 2.5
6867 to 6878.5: -1.1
